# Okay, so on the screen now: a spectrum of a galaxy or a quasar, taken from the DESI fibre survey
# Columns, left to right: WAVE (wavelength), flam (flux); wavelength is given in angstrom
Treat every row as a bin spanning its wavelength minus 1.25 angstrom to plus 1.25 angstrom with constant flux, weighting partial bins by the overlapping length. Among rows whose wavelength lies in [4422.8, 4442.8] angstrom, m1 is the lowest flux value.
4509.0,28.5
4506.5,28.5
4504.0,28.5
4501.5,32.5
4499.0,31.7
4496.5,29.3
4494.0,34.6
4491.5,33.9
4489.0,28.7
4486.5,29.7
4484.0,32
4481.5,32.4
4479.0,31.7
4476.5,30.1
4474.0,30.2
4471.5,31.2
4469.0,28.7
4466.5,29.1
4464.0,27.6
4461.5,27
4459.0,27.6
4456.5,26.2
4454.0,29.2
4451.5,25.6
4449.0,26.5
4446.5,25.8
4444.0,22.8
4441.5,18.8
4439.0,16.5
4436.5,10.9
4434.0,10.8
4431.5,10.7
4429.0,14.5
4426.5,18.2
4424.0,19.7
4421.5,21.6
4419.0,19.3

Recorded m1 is 10.7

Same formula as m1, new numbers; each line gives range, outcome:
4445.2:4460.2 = 25.6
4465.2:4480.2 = 28.7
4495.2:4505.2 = 28.5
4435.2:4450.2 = 10.9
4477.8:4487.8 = 29.7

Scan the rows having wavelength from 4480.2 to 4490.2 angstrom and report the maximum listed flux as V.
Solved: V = 32.4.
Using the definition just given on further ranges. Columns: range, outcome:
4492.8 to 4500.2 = 34.6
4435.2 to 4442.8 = 18.8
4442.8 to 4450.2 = 26.5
